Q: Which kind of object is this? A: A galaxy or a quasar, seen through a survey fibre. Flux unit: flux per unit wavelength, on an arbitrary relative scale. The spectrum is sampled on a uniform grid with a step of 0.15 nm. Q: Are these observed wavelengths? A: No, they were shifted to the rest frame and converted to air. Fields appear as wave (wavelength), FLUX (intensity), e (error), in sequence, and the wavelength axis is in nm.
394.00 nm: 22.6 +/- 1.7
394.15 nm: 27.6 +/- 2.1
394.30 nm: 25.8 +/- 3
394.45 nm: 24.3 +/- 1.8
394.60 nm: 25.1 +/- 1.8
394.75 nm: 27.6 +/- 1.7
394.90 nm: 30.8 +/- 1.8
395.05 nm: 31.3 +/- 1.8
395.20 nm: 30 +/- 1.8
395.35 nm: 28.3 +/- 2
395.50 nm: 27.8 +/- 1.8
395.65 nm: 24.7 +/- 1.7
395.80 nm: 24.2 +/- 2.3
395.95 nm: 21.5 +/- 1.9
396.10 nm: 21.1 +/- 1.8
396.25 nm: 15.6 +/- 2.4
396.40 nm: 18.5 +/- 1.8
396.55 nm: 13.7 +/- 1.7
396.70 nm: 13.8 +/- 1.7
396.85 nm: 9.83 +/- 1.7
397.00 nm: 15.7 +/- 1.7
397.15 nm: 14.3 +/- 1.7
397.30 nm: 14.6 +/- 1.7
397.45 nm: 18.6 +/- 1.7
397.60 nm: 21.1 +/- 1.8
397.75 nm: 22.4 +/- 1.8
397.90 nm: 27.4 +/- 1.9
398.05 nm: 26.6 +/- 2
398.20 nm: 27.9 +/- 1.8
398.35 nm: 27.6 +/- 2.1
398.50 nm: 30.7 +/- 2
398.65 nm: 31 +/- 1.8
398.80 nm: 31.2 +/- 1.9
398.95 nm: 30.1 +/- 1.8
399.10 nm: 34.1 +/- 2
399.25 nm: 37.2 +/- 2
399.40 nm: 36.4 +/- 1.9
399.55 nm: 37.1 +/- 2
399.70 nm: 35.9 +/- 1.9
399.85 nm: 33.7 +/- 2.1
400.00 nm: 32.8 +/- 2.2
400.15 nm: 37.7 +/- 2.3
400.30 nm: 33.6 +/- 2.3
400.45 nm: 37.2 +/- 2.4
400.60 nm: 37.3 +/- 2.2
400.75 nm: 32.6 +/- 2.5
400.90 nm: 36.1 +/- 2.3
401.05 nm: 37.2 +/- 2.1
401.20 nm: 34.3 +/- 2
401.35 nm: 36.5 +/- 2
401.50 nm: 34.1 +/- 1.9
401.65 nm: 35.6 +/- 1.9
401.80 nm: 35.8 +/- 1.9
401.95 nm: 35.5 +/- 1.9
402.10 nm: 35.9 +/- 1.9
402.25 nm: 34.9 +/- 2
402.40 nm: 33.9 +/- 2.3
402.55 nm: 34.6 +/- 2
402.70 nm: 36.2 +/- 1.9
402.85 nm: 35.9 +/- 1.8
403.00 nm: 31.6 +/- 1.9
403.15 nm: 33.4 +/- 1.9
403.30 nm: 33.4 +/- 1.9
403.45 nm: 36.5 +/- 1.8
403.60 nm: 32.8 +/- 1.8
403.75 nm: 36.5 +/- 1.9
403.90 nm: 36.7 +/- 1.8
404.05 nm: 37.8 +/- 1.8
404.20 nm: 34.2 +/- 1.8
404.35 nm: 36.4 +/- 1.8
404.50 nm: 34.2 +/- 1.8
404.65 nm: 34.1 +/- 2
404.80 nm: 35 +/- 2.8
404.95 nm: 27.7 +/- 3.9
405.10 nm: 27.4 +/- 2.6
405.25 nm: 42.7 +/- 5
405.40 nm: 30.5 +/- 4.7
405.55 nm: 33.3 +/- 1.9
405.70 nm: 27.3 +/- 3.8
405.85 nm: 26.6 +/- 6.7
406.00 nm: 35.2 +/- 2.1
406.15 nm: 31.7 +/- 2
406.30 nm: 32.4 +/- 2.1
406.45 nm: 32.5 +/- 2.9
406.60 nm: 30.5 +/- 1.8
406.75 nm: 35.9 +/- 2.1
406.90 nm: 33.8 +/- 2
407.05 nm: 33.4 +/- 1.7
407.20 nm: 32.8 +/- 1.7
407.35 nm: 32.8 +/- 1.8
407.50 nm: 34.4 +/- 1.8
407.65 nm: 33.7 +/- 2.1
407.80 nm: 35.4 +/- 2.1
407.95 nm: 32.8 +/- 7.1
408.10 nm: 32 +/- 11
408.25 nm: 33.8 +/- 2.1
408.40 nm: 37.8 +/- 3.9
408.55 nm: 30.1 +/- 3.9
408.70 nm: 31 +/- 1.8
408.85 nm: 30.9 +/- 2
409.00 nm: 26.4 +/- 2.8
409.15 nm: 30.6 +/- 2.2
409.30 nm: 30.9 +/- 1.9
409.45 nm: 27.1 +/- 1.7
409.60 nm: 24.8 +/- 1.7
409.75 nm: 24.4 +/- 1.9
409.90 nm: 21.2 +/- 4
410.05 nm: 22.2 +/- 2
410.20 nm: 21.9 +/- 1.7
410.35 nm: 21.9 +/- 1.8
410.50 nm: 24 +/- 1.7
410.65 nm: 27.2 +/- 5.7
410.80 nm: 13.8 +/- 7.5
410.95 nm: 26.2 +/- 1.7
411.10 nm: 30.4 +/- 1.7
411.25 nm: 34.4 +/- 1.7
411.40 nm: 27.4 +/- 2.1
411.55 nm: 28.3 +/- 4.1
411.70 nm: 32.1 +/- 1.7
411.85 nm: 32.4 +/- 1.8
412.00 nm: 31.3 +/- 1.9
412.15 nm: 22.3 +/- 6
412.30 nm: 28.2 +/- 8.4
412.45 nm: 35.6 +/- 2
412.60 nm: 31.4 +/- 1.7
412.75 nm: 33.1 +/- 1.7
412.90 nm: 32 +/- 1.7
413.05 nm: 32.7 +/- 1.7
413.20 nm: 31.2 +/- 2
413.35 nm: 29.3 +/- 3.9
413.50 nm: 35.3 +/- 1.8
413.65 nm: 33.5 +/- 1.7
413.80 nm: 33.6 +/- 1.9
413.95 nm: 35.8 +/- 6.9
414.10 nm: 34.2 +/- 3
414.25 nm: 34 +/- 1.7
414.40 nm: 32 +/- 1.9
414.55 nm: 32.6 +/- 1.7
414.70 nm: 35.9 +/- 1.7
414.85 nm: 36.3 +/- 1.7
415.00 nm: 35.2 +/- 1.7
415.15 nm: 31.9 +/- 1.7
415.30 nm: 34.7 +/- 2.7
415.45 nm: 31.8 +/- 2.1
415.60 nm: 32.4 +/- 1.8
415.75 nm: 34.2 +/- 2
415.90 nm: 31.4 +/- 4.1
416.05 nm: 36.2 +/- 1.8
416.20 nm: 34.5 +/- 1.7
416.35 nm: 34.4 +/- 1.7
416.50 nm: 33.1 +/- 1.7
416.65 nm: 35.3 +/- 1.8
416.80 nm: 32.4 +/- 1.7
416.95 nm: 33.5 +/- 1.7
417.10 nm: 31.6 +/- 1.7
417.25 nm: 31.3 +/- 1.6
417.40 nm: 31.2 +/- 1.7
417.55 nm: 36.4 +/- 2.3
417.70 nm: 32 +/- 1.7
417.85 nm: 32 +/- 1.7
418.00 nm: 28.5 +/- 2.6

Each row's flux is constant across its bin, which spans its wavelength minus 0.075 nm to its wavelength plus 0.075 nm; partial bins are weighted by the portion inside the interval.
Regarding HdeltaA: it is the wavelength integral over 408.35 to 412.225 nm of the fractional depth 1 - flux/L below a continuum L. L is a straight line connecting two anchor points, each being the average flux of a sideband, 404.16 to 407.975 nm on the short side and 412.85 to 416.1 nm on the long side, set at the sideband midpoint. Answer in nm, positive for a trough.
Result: 0.69 nm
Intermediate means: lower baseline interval 32.9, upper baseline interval 33.5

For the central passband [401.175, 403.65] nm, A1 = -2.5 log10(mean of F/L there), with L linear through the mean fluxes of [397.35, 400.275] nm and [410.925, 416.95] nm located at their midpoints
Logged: -0.128 mag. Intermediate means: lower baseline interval 30.4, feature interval 34.8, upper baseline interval 32.5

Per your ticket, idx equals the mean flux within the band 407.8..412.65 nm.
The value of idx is 28.4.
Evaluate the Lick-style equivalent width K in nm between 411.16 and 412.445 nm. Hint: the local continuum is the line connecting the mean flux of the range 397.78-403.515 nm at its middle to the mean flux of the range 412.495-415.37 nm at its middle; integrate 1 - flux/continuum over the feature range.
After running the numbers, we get 0.14 nm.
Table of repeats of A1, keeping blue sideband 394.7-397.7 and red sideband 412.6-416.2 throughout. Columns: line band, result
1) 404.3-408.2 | -0.18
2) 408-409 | -0.10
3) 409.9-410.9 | 0.37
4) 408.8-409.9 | 0.10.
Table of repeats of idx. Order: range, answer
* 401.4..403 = 35.1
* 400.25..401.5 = 35.5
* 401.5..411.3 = 31.7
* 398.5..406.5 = 34.2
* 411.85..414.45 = 32.1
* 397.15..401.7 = 31.3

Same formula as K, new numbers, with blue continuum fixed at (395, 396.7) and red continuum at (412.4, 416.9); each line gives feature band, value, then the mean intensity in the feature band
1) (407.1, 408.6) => -0.20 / 33.6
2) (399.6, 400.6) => -0.40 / 35.4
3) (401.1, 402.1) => -0.36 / 35.4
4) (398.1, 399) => -0.20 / 29.7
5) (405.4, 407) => -0.18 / 31.9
